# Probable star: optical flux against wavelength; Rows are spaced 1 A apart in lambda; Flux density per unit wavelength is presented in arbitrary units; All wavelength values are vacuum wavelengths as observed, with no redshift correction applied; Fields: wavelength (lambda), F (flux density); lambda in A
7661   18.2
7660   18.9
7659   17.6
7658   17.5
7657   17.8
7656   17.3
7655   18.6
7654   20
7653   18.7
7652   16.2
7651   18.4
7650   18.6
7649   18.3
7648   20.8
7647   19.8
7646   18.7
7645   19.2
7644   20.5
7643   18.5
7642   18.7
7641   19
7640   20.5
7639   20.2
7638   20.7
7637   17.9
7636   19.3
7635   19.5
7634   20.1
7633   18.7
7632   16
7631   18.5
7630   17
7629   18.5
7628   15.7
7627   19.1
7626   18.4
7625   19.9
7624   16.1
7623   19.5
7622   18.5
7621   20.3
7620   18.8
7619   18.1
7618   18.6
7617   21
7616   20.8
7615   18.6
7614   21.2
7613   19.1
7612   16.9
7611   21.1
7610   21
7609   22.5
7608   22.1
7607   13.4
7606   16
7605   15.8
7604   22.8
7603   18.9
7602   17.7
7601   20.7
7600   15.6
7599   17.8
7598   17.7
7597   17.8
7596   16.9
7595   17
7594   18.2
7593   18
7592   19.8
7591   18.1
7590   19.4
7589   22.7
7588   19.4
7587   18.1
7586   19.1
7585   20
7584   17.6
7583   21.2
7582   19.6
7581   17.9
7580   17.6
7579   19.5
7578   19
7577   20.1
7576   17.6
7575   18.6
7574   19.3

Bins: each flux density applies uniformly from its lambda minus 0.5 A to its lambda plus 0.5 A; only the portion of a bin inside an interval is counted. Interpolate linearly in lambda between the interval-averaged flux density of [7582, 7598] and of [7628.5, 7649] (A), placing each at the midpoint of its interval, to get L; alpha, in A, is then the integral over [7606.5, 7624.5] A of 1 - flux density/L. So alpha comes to -0.31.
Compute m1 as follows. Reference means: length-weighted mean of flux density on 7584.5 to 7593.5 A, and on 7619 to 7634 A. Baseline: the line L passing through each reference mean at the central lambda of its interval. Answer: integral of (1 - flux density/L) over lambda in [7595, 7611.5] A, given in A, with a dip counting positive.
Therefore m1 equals 0.3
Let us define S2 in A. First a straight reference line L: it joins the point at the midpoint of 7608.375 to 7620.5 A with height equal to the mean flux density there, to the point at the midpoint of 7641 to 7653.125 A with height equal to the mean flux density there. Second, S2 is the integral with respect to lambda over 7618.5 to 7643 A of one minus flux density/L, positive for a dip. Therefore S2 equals 0.8 A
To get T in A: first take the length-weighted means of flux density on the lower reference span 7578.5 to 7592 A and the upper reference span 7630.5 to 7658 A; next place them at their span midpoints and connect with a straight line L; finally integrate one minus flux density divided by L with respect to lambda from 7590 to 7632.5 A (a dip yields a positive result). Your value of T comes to 1.2 A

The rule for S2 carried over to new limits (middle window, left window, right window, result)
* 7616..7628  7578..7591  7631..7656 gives 0.14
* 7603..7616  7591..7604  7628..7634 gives -0.88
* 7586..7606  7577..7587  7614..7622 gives 0.76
